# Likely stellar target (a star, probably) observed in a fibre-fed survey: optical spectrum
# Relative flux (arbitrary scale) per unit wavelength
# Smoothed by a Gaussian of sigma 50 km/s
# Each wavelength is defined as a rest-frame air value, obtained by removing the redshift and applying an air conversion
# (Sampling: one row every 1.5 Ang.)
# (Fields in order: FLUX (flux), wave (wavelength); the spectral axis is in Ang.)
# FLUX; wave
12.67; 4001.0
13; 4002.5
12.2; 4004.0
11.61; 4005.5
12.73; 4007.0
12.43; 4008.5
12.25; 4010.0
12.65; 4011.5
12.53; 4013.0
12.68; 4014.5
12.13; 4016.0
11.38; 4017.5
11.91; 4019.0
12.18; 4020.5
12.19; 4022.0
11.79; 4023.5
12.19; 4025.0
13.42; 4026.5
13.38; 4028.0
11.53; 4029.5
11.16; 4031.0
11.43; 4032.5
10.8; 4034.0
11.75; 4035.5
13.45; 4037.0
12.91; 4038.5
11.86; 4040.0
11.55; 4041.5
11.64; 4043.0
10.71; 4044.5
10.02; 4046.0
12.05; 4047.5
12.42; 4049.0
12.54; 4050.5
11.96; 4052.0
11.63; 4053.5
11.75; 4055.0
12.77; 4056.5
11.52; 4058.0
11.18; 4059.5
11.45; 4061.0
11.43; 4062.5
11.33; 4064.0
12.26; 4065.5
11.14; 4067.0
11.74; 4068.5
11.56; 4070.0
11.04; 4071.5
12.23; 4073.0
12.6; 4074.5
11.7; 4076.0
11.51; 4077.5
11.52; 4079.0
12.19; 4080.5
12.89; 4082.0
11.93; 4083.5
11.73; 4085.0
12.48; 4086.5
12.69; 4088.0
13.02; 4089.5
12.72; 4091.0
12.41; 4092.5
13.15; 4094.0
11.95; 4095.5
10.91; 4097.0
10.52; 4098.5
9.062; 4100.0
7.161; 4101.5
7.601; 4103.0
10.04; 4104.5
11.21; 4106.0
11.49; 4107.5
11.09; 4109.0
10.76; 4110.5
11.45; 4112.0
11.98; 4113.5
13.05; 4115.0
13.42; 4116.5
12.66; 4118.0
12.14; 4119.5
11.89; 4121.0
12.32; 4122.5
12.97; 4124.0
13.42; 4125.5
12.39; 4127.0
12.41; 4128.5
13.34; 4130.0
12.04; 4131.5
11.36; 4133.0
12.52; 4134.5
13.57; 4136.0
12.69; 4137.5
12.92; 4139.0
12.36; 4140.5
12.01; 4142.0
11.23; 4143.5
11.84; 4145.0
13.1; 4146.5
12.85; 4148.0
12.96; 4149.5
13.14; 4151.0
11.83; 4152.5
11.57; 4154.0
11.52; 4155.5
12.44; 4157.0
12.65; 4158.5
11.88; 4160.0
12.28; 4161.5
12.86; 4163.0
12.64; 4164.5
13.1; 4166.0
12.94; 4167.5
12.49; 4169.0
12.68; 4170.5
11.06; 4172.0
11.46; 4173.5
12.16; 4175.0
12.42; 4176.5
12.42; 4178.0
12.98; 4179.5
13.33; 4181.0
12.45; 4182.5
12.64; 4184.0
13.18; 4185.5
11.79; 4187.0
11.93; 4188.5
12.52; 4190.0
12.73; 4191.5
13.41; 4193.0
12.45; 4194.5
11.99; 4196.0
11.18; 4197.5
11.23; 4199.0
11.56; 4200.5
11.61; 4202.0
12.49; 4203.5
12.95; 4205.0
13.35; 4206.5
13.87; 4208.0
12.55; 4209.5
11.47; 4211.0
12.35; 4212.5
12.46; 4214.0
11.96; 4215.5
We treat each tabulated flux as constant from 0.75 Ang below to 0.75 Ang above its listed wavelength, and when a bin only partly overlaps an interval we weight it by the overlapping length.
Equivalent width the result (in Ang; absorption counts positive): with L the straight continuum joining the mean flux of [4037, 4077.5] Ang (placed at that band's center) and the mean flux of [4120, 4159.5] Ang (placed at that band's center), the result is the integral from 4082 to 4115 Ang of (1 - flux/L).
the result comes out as 2.19 Ang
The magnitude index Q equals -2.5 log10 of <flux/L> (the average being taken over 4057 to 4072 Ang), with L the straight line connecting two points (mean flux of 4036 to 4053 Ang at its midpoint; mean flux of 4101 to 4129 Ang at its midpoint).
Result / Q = 0.03 mag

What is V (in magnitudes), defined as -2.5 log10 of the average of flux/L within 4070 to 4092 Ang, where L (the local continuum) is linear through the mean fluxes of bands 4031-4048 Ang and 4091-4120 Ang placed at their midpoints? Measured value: -0.07 mag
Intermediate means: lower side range 11.6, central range 12.1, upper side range 11.2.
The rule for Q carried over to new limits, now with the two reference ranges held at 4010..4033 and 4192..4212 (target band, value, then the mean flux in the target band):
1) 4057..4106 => 0.07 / 11.5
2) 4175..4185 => -0.03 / 12.7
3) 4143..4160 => 0.00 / 12.3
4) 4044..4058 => 0.04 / 11.8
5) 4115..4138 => -0.03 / 12.6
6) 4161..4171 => -0.04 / 12.7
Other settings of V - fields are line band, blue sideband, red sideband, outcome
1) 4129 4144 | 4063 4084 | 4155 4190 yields -0.020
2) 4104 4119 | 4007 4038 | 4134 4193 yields 0.054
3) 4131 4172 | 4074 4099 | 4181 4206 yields -0.015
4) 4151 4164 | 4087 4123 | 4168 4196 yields -0.006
